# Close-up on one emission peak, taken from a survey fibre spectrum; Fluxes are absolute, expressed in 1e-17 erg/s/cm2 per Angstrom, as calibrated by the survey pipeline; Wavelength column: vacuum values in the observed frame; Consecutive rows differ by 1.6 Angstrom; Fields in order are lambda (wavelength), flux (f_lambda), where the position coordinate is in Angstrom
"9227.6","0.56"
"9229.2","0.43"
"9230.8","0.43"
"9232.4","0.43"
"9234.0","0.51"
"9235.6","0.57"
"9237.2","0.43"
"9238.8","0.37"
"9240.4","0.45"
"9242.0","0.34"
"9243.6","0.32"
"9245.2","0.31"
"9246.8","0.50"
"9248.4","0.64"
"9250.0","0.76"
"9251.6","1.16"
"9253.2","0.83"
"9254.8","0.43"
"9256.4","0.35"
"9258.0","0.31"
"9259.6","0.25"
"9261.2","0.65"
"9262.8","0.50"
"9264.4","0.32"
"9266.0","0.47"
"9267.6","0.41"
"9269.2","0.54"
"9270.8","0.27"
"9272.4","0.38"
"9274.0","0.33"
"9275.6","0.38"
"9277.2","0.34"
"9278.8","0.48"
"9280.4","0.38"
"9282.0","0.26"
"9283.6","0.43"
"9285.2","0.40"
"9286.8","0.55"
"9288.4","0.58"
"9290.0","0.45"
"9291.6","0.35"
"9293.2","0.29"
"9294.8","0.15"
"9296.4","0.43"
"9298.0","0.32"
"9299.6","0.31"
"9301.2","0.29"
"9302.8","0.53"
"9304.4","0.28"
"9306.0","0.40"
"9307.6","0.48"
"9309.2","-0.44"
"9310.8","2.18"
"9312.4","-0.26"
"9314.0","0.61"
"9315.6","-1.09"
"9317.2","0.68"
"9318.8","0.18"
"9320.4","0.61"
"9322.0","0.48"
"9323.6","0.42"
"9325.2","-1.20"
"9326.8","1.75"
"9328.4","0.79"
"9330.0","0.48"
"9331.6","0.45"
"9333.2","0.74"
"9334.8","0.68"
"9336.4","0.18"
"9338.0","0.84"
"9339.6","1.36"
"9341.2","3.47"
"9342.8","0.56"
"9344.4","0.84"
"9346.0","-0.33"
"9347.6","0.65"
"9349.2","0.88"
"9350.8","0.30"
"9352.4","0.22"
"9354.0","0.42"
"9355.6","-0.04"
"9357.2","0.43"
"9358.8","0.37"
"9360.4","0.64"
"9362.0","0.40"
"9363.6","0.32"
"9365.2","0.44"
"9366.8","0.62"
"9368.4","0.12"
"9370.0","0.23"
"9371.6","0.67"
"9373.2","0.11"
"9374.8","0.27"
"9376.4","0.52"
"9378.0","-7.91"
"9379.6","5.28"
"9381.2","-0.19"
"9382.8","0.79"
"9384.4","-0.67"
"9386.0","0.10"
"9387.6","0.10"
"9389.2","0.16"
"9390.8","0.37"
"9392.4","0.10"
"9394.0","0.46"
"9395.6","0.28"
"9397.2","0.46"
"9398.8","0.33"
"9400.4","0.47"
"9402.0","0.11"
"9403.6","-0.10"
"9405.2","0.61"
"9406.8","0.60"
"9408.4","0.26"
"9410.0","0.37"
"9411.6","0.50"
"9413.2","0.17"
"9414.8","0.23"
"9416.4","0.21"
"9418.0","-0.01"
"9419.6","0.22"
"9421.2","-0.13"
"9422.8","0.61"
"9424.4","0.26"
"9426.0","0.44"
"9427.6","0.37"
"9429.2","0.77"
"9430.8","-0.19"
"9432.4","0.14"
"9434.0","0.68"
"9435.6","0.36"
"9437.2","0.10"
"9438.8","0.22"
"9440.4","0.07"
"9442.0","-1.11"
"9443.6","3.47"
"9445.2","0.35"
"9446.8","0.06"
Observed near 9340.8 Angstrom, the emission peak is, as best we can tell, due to [O III]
